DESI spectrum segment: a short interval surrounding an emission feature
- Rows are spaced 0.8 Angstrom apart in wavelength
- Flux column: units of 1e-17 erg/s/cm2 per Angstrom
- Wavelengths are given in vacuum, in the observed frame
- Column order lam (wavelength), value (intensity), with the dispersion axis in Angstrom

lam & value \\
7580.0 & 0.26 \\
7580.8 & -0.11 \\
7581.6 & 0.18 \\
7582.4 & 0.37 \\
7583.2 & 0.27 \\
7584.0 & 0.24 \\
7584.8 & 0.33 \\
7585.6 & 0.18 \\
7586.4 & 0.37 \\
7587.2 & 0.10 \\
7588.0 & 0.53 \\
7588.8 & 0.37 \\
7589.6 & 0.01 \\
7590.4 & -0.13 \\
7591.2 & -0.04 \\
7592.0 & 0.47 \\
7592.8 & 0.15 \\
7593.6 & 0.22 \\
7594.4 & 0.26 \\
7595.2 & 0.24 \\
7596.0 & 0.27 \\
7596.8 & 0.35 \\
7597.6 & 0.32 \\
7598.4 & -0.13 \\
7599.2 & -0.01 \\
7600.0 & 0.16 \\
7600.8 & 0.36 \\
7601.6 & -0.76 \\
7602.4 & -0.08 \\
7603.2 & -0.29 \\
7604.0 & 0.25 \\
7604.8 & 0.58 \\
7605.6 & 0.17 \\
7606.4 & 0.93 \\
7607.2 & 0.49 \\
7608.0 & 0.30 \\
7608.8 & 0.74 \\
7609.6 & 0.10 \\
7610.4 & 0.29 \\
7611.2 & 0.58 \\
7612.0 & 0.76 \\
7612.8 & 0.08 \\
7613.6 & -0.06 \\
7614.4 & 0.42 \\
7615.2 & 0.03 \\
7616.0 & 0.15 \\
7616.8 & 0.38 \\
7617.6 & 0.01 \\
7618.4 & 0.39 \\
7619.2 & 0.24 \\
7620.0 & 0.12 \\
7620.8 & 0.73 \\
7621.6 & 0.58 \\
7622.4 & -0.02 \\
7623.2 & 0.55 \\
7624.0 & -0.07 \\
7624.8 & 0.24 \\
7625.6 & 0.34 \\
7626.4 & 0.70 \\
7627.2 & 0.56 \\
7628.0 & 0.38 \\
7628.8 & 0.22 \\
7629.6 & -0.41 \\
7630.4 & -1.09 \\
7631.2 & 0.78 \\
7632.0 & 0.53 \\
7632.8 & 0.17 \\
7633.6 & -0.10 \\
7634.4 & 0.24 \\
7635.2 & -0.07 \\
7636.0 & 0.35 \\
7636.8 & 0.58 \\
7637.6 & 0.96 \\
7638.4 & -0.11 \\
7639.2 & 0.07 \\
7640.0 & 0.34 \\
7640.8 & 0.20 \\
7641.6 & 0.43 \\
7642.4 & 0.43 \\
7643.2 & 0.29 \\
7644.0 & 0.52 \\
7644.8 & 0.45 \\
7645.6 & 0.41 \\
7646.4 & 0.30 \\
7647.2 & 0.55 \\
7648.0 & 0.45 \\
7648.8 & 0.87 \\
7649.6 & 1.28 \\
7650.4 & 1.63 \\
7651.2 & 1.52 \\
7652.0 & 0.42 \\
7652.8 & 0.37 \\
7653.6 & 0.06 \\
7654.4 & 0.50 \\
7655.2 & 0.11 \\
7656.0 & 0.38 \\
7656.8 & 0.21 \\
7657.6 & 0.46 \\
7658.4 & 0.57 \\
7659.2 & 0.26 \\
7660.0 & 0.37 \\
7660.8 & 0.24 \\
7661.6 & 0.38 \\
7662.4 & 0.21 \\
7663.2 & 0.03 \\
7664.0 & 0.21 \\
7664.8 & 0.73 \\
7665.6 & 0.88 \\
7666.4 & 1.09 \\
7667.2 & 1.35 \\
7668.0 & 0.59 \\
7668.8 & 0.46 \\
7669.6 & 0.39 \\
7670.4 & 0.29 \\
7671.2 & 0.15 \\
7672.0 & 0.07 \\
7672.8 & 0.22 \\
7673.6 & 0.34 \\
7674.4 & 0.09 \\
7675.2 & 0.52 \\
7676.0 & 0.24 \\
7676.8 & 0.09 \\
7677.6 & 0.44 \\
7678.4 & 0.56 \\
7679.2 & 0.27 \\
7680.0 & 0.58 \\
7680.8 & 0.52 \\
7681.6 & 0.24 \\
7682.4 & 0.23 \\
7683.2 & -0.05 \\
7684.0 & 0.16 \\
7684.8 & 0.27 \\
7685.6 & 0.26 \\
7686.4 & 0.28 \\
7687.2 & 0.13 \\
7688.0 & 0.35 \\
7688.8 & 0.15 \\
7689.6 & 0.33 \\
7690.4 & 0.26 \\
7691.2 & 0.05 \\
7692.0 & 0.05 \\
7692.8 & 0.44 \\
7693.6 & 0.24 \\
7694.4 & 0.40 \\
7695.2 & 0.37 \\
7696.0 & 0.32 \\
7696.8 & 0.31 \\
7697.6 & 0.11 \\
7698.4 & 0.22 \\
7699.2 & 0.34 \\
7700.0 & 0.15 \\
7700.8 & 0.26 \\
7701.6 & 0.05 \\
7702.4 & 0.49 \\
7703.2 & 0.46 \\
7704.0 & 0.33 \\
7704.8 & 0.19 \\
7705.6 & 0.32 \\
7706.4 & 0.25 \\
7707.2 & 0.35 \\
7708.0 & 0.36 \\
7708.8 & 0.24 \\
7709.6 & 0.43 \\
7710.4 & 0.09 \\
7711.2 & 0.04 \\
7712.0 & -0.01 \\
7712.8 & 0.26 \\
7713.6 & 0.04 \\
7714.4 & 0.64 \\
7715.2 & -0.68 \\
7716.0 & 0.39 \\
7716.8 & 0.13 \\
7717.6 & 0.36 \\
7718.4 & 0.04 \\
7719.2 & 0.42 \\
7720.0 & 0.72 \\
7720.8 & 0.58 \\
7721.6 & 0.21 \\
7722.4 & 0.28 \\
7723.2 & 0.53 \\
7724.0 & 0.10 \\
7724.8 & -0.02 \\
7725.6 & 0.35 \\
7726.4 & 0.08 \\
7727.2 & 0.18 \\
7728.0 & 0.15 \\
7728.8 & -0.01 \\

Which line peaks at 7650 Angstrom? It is [S II]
